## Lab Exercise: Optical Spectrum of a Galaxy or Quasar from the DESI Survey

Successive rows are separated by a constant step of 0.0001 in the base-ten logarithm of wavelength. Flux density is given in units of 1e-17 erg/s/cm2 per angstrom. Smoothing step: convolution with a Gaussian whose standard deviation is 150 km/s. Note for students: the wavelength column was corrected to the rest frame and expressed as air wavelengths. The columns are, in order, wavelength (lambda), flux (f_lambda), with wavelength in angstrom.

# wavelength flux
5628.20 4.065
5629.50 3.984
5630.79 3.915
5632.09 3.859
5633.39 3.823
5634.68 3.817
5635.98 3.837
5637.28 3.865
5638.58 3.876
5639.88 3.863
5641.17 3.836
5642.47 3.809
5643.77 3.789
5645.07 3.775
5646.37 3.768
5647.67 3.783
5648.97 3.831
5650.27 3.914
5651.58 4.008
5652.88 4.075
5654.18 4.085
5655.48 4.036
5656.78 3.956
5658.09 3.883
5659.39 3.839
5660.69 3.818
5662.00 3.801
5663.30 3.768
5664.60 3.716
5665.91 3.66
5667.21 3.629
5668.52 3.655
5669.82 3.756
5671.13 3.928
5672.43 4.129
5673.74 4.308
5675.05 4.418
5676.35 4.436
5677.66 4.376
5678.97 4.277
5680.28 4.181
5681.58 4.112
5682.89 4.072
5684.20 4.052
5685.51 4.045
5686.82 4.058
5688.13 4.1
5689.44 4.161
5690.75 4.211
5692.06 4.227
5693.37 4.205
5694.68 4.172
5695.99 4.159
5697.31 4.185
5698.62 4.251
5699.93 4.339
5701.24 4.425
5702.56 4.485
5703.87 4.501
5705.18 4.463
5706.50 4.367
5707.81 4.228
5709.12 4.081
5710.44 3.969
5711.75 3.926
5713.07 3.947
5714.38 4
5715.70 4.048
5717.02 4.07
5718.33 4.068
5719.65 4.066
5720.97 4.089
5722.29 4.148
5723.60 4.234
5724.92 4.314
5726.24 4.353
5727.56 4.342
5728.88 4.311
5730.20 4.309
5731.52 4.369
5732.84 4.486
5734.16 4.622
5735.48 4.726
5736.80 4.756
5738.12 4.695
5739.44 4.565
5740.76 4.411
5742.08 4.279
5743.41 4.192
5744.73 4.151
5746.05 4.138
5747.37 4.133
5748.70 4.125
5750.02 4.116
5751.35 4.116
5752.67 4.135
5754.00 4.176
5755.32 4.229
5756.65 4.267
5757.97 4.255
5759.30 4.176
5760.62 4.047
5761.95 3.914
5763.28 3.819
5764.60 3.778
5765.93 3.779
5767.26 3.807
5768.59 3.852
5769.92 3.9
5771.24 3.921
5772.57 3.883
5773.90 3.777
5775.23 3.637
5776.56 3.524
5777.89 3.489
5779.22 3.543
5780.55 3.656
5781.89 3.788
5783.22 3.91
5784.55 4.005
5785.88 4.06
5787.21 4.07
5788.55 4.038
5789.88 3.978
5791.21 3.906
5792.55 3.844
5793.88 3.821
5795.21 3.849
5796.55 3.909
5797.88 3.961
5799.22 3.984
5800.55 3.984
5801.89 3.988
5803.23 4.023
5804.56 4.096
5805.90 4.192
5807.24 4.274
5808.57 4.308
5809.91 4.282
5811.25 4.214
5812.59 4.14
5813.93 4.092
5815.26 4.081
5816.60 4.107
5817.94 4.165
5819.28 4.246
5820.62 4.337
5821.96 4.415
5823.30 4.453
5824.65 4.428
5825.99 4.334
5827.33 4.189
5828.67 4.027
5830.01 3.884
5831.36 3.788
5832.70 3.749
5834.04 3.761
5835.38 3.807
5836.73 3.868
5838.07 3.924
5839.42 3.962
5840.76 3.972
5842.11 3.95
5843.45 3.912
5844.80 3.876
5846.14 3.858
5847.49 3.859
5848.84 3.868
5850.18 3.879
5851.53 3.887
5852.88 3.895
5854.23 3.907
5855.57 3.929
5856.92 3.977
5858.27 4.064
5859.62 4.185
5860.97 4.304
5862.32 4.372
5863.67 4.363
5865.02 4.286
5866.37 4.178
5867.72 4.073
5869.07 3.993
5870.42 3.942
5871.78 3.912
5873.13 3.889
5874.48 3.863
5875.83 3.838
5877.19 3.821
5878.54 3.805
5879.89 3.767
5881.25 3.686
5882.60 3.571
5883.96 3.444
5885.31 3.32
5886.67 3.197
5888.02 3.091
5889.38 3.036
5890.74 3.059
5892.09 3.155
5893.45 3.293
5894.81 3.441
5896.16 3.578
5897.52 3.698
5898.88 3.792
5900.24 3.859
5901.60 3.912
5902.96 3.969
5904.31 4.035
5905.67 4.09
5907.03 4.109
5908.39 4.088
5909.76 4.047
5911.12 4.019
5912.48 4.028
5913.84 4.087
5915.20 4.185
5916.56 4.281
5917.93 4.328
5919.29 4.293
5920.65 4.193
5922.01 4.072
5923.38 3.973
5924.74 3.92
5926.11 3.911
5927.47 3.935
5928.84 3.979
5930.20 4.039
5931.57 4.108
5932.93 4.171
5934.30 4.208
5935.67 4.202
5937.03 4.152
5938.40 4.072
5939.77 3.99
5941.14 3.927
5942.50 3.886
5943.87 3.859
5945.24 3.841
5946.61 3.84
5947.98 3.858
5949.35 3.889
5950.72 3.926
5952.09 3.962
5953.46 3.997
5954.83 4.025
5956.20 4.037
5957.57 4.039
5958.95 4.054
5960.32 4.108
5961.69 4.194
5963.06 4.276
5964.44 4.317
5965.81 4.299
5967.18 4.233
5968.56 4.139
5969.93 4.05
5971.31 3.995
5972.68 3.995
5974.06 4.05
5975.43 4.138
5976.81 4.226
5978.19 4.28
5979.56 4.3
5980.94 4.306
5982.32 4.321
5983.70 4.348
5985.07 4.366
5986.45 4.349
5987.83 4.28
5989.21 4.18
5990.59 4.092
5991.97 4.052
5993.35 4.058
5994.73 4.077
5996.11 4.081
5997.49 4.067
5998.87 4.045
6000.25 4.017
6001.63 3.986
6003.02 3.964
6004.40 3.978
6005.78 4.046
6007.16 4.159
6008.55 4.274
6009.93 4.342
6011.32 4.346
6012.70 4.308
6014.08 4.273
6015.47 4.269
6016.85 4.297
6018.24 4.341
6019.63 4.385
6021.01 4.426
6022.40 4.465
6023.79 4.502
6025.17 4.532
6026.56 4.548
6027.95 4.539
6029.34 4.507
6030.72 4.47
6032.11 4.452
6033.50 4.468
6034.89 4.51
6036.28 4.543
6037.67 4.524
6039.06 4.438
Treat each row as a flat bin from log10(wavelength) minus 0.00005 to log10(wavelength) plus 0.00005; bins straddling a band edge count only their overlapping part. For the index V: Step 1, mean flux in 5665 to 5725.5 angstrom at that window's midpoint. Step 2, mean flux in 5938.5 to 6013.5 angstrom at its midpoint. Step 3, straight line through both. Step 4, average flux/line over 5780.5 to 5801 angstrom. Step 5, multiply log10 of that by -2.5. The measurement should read 0.05 mag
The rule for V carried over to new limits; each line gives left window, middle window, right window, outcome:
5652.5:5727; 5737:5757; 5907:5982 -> -0.04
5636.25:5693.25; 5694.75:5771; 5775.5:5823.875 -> -0.05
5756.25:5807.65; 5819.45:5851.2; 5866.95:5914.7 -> -0.05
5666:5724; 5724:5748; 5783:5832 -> -0.07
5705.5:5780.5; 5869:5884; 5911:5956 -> 0.07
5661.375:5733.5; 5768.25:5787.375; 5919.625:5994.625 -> 0.09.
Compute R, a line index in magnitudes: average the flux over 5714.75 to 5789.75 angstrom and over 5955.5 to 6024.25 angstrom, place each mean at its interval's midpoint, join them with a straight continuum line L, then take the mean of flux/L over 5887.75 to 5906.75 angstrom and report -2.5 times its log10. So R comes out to 0.16 mag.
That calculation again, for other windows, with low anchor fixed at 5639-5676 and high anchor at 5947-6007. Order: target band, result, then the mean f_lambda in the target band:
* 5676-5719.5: -0.07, 4.18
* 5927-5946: 0.02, 4.03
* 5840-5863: 0.01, 3.98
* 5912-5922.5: -0.03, 4.19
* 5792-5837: -0.02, 4.08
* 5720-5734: -0.09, 4.3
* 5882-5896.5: 0.23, 3.28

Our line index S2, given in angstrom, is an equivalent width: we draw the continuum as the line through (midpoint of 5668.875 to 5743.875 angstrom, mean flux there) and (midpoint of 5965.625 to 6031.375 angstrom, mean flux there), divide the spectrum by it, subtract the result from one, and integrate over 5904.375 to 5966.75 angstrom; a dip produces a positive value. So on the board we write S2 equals 2.6 angstrom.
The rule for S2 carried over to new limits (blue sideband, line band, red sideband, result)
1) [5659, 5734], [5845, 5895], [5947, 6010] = 4.1 angstrom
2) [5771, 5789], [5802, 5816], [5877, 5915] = -1.5 angstrom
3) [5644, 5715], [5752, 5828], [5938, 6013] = 1.1 angstrom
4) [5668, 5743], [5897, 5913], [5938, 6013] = 0.6 angstrom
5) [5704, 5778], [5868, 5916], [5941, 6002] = 4.4 angstrom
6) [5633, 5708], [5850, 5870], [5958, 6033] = 0.3 angstrom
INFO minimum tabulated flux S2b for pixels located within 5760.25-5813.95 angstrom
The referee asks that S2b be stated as 3.489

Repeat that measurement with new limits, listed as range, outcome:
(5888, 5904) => 3.036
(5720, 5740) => 4.089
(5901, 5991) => 3.84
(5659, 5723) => 3.629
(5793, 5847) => 3.749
